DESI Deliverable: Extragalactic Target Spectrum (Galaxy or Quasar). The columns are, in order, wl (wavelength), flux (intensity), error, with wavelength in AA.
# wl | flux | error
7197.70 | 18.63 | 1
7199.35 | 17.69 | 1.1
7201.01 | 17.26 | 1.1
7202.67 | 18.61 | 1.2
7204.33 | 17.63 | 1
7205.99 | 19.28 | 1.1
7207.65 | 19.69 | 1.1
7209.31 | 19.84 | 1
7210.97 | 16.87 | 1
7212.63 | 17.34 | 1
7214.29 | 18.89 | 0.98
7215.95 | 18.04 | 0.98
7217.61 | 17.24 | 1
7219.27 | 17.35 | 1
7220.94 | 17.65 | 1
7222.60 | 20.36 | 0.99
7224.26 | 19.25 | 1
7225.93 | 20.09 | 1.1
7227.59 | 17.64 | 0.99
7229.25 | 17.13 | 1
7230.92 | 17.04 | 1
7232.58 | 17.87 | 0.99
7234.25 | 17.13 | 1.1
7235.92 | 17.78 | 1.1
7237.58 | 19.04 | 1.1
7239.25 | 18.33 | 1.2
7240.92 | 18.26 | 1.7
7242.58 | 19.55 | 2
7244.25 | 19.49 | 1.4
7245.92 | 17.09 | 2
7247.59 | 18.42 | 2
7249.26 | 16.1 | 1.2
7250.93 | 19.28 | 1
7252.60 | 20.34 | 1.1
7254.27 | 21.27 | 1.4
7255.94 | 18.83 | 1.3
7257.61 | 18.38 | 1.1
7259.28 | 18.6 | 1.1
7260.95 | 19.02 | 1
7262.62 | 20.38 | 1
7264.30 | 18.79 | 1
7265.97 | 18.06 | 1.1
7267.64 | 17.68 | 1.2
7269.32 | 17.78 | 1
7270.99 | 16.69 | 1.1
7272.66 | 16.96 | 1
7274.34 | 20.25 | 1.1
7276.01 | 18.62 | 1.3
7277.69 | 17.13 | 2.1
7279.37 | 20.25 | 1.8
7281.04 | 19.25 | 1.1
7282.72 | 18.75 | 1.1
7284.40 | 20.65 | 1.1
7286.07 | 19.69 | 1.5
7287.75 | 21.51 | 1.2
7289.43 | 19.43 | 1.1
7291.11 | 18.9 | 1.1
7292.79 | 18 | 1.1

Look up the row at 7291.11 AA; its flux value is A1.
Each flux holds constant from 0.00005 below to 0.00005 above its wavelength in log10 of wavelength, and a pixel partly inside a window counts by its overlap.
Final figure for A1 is 18.9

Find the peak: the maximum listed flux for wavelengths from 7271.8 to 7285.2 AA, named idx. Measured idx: 20.65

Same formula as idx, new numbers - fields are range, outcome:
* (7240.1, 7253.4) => 20.34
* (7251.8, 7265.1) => 21.27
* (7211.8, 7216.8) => 18.89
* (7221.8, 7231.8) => 20.36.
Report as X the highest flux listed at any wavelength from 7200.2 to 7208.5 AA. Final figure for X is 19.69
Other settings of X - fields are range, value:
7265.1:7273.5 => 18.06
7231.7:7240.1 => 19.04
